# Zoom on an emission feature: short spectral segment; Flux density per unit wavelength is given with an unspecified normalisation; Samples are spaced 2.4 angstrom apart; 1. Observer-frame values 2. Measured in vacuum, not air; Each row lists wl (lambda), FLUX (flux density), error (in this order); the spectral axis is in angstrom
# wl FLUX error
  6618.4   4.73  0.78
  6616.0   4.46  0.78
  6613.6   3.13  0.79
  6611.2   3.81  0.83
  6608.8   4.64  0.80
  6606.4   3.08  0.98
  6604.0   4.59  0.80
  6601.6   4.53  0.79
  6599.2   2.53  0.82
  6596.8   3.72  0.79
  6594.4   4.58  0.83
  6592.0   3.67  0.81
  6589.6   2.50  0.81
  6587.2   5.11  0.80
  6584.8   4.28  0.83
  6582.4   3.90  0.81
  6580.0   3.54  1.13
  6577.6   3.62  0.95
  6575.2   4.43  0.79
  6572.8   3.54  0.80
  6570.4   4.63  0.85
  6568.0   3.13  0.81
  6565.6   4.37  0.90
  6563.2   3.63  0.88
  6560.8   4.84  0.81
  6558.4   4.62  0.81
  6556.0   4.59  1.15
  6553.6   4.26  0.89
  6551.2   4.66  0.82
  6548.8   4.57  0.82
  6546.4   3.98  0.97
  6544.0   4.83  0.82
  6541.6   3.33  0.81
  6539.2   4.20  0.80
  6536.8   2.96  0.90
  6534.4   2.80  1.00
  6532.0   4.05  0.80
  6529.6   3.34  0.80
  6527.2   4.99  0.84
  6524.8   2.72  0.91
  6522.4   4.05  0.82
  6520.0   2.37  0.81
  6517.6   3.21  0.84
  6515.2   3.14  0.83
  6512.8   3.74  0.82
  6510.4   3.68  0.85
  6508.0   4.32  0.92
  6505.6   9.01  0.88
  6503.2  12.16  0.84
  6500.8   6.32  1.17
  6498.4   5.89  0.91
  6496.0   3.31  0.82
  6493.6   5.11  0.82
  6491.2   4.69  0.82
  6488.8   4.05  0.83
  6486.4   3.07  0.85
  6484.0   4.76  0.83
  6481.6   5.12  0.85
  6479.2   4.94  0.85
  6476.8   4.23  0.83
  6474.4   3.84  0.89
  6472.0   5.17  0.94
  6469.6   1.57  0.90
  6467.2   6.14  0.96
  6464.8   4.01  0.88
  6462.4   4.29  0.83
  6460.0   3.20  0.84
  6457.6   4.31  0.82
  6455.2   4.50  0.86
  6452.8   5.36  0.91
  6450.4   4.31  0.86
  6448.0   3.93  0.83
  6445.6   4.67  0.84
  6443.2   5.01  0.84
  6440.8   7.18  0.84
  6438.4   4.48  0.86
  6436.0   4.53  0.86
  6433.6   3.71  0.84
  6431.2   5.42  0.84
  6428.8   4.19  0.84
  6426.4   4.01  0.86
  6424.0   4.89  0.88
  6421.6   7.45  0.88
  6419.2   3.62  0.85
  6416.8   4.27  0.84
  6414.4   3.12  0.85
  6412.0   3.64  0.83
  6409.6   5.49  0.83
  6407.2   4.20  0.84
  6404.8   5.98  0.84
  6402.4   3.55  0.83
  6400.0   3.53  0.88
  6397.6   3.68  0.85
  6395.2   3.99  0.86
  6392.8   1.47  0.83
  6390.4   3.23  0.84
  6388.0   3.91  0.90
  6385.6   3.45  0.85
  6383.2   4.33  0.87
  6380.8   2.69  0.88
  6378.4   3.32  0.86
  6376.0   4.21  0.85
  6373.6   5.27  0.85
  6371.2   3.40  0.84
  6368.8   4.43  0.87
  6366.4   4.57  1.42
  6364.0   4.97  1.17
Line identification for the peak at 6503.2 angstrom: [O III] 5007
